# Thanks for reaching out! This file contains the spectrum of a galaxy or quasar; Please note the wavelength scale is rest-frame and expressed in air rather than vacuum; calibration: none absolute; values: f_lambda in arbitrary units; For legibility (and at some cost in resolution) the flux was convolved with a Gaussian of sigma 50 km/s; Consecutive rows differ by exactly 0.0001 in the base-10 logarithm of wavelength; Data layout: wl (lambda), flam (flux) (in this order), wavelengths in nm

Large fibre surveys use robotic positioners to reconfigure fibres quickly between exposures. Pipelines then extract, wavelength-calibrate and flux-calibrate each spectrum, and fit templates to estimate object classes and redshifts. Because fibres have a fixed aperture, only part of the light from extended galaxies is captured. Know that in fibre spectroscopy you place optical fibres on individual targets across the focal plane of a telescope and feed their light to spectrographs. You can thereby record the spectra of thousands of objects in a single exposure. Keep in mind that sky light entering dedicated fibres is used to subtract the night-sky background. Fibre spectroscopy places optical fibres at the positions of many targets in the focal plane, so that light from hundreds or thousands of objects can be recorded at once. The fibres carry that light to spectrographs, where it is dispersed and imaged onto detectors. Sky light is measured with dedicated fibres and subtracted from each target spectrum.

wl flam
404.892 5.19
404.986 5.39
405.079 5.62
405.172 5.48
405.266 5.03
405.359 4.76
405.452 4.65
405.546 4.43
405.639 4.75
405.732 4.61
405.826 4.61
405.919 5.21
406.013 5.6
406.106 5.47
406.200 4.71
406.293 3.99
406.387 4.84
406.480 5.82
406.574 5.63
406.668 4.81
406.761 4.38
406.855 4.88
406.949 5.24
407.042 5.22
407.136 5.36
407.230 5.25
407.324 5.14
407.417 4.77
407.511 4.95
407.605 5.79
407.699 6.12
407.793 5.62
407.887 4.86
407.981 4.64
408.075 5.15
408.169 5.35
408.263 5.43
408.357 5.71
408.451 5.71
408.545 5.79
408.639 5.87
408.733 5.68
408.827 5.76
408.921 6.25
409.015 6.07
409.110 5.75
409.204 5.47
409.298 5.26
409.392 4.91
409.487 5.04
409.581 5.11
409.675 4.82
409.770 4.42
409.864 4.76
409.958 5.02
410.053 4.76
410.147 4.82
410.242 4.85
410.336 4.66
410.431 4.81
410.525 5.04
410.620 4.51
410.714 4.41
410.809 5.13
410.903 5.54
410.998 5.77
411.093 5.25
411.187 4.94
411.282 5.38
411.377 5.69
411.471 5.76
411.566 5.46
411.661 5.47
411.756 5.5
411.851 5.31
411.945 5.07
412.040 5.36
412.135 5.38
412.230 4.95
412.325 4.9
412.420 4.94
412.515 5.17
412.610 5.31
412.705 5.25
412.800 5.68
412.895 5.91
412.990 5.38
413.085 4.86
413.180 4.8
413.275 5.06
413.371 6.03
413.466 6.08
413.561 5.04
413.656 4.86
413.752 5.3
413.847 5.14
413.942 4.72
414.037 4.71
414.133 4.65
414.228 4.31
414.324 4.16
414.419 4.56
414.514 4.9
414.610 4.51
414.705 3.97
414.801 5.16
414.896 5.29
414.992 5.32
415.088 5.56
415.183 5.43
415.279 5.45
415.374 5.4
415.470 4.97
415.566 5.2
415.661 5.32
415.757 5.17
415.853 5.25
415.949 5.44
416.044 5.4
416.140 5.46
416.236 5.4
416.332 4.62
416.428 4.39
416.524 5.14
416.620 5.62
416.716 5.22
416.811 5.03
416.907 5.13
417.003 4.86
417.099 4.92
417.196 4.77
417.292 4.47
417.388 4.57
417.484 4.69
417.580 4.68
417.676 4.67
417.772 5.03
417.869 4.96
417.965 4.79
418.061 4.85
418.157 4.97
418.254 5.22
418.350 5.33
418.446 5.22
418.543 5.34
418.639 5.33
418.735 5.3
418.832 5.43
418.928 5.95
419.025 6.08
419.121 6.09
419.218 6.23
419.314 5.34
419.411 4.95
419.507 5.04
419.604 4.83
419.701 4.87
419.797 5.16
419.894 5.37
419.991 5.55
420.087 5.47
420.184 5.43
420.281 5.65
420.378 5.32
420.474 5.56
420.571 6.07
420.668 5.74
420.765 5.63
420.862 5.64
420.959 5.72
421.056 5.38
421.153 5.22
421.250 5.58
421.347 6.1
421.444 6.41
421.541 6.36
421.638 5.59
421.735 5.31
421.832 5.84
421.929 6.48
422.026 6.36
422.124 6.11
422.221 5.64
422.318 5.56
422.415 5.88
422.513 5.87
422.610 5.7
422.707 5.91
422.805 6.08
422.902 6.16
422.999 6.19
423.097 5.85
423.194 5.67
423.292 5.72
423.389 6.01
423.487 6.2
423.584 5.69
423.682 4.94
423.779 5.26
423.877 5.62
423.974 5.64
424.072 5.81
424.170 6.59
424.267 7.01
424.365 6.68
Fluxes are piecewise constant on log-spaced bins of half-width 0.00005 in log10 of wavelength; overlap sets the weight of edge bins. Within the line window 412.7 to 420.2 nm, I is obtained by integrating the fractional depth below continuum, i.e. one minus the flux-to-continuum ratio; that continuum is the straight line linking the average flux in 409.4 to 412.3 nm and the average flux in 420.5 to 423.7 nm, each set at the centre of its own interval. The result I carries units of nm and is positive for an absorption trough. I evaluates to 0.45 nm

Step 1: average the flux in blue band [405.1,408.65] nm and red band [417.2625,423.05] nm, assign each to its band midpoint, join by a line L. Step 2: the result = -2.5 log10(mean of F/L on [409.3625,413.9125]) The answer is 0.02 mag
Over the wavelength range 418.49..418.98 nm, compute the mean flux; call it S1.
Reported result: 5.47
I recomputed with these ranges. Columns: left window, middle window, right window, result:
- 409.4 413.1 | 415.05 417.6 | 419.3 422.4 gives 0.14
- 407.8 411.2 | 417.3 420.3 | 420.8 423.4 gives 0.25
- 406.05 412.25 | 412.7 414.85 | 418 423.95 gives 0.15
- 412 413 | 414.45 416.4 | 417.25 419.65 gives 0.03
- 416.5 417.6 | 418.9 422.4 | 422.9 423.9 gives -0.17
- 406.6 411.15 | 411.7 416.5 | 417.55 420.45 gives 0.12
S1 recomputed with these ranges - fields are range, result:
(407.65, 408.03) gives 5.31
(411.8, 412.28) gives 5.22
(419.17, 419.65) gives 5.28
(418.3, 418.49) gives 5.29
